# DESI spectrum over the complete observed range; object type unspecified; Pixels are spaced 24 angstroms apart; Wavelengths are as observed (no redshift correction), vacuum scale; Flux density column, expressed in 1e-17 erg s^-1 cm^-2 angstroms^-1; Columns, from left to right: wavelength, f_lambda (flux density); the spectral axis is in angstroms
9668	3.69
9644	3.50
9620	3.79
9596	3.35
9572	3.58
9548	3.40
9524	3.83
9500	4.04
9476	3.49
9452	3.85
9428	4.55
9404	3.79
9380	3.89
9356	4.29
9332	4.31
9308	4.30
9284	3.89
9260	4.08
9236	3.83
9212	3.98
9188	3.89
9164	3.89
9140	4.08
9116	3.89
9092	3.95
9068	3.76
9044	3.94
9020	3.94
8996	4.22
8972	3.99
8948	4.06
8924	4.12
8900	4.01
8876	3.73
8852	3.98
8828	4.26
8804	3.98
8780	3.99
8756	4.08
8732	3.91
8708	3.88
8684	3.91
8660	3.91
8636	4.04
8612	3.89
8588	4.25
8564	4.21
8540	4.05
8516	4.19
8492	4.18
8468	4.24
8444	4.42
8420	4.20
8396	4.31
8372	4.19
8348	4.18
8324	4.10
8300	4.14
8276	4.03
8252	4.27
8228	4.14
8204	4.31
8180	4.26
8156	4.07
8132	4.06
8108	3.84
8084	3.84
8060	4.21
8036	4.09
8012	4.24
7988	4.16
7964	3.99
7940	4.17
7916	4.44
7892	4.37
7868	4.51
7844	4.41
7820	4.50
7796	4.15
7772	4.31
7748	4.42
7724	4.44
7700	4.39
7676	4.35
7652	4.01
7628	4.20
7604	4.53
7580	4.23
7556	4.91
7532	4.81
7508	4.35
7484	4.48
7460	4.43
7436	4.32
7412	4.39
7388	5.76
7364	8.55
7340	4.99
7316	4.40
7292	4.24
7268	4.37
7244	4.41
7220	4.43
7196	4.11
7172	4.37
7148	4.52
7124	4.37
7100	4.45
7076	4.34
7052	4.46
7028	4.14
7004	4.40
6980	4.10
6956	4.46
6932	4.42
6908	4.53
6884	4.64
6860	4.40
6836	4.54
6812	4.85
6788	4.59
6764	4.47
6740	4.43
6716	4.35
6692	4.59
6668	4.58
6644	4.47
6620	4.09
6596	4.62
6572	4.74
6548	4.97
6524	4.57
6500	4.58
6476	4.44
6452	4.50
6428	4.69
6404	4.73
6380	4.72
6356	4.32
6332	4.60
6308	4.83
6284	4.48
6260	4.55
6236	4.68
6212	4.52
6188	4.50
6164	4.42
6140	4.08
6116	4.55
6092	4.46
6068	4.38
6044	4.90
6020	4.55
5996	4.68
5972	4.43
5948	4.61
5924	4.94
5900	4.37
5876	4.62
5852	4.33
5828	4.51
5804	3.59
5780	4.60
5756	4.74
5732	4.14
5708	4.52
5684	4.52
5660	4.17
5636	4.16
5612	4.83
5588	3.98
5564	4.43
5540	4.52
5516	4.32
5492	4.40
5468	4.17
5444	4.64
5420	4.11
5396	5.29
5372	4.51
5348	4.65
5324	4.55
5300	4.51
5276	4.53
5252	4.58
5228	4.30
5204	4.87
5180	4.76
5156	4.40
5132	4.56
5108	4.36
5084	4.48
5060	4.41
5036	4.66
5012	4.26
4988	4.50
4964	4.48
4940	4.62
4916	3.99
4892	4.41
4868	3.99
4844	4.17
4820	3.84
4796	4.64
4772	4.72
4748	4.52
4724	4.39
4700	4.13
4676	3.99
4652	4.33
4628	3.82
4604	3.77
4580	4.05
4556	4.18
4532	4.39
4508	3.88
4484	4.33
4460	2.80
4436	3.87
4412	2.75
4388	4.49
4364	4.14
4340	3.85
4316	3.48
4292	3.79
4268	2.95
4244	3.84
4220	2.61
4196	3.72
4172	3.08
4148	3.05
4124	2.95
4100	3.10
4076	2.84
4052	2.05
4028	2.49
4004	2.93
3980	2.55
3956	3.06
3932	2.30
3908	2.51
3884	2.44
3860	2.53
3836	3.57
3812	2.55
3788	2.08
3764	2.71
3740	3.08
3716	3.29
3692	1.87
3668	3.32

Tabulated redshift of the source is 0.122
